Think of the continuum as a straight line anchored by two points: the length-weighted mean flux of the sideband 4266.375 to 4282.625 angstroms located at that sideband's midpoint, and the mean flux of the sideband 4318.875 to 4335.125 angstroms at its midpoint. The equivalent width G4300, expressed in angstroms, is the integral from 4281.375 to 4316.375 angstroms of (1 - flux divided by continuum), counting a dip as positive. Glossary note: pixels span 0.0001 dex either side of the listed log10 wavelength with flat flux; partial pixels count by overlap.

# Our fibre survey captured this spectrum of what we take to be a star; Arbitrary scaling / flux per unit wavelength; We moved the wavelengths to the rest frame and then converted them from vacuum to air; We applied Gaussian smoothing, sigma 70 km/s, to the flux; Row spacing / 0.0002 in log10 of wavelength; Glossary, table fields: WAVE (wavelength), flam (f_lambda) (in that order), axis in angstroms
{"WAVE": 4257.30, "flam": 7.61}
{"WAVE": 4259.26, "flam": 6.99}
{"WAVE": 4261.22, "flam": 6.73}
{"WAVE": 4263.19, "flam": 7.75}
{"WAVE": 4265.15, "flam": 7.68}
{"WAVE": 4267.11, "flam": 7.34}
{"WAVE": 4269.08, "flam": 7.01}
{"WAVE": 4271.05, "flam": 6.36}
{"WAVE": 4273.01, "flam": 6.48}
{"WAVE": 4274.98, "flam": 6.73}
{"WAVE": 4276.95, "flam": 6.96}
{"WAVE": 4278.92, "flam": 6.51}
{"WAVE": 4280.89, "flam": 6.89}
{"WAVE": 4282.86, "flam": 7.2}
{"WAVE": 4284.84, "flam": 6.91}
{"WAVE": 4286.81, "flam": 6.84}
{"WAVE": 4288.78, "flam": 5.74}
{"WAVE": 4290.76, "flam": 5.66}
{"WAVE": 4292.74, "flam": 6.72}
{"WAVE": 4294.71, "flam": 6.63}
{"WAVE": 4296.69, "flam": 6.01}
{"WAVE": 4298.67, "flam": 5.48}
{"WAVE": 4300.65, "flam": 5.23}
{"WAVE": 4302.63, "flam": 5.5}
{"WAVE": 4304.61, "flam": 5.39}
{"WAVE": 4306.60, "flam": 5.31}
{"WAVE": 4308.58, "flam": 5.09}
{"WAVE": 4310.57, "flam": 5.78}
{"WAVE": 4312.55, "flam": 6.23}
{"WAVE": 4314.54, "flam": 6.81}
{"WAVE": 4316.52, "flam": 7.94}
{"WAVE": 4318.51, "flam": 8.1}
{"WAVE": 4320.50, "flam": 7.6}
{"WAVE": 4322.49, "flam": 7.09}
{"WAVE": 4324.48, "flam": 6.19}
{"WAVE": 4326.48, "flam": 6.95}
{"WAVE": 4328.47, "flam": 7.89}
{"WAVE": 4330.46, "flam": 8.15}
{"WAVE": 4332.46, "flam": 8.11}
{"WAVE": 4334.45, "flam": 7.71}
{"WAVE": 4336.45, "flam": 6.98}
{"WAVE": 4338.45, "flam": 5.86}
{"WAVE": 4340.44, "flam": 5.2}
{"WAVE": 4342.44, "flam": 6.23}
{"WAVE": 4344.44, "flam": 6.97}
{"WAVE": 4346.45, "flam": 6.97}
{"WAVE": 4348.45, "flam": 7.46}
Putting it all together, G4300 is 5.0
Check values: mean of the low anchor 6.8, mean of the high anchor 7.48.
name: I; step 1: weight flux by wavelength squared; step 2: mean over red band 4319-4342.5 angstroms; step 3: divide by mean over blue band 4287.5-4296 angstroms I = 1.2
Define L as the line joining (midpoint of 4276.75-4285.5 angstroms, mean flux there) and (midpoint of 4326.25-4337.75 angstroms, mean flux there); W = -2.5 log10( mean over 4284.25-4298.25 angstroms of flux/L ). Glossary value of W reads 0.12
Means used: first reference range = 6.88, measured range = 6.31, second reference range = 7.63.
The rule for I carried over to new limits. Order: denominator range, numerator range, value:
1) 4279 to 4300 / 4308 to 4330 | 1.10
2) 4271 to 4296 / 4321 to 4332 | 1.13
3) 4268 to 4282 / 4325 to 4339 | 1.13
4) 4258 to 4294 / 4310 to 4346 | 1.05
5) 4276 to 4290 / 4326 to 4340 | 1.12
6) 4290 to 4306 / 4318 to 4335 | 1.31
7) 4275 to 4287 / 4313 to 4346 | 1.05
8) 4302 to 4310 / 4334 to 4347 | 1.24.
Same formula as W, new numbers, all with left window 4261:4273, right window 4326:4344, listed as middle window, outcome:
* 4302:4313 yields 0.27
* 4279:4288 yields 0.03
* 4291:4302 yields 0.18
